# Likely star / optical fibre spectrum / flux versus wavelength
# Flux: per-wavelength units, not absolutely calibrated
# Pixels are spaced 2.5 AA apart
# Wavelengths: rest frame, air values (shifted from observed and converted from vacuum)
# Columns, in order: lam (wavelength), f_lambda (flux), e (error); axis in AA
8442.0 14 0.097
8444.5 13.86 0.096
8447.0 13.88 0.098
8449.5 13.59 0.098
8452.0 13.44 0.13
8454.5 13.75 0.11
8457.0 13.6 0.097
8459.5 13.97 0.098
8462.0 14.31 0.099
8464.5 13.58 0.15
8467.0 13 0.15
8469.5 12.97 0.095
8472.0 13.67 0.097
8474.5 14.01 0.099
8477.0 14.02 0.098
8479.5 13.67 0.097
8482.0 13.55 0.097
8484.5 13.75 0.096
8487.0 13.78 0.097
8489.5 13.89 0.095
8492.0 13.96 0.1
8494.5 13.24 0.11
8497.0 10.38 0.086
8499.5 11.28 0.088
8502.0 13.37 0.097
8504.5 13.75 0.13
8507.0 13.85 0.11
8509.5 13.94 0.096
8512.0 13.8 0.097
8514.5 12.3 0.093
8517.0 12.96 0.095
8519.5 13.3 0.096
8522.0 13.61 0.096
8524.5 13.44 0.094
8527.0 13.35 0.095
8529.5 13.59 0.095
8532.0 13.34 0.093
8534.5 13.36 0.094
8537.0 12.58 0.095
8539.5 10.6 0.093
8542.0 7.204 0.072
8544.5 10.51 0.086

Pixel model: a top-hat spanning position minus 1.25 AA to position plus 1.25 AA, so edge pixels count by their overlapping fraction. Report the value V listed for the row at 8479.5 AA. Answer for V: 13.67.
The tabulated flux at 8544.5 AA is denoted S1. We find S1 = 10.51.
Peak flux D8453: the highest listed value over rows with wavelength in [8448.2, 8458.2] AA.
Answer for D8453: 13.75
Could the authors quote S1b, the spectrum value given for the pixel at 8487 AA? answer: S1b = 13.78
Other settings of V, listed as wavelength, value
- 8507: 13.85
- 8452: 13.44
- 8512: 13.8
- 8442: 14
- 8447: 13.88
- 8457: 13.6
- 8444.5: 13.86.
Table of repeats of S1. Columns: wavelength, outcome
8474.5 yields 14.01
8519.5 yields 13.3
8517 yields 12.96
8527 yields 13.35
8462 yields 14.31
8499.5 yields 11.28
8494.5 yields 13.24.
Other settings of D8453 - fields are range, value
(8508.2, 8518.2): 13.94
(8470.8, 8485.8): 14.02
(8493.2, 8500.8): 13.24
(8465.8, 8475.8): 14.01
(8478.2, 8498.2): 13.96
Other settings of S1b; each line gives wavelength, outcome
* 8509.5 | 13.94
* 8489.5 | 13.89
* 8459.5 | 13.97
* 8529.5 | 13.59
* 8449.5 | 13.59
